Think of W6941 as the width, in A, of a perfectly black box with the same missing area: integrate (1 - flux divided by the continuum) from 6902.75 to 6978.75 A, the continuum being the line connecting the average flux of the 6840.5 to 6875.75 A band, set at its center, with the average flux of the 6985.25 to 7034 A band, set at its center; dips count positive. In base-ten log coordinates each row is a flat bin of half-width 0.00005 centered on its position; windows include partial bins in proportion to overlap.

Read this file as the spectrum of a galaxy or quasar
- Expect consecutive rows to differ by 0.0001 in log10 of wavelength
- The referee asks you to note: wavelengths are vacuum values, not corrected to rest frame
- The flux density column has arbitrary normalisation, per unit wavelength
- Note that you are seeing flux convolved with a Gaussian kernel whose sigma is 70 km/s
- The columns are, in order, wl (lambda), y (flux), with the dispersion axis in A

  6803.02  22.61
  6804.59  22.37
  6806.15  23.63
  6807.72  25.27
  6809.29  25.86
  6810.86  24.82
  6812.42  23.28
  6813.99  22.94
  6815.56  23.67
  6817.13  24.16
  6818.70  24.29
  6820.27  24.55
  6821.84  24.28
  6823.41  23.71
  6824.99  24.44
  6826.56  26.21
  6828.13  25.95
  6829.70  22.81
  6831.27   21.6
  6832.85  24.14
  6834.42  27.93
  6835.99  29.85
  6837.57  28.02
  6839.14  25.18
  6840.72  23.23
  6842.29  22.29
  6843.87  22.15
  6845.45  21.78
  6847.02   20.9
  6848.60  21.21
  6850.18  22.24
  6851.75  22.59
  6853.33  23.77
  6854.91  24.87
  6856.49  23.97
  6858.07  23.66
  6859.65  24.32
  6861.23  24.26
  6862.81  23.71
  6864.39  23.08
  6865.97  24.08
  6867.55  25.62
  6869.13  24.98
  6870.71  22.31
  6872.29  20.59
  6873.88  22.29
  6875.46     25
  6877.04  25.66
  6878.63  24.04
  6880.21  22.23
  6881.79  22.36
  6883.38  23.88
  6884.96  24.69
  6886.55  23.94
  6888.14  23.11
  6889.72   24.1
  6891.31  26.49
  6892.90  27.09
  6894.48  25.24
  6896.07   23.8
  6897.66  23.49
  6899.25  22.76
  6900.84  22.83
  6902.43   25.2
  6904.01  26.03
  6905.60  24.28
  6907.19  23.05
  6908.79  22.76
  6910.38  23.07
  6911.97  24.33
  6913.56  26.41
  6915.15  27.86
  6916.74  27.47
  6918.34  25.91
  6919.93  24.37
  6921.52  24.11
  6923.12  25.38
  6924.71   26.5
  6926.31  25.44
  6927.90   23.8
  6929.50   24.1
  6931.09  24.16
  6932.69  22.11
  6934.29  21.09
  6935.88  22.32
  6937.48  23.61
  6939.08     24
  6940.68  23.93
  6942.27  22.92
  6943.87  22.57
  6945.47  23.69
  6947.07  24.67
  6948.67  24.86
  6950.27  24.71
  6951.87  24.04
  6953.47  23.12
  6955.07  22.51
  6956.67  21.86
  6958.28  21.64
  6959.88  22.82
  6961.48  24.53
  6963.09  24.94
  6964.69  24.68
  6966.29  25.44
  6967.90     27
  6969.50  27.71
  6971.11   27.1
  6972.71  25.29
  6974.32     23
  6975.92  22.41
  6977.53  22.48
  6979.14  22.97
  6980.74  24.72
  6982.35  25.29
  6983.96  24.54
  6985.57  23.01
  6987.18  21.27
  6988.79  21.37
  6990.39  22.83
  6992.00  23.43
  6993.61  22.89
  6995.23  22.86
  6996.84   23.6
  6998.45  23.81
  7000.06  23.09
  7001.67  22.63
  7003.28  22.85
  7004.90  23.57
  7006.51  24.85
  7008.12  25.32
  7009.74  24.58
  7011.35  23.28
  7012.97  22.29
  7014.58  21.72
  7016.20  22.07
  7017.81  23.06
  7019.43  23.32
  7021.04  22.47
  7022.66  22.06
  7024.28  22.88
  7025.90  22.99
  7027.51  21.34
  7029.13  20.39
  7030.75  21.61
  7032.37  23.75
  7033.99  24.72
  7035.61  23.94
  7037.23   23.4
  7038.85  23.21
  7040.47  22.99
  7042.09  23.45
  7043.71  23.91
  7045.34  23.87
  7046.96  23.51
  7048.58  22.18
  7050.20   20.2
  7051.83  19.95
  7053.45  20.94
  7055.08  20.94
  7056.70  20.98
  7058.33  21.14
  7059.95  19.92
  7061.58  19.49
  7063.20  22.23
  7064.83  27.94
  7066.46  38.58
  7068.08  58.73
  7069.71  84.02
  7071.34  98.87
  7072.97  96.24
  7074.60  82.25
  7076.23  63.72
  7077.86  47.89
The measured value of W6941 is -4.17 A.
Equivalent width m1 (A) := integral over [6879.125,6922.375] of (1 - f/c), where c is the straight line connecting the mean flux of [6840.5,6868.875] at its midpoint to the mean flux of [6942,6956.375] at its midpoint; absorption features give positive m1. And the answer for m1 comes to -1.91 A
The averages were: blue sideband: 23.2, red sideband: 23.6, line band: 24.5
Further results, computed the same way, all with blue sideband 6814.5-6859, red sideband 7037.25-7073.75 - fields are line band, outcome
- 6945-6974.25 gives 5.1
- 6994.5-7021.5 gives 7.3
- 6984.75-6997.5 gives 3.4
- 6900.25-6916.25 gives 1.5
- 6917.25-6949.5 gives 5.0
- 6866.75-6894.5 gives 2.1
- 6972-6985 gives 2.8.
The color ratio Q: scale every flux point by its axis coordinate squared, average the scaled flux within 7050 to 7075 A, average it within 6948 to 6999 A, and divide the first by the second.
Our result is 1.8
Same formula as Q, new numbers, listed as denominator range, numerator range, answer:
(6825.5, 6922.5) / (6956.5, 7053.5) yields 1.00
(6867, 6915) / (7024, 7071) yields 1.18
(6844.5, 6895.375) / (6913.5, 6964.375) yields 1.04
